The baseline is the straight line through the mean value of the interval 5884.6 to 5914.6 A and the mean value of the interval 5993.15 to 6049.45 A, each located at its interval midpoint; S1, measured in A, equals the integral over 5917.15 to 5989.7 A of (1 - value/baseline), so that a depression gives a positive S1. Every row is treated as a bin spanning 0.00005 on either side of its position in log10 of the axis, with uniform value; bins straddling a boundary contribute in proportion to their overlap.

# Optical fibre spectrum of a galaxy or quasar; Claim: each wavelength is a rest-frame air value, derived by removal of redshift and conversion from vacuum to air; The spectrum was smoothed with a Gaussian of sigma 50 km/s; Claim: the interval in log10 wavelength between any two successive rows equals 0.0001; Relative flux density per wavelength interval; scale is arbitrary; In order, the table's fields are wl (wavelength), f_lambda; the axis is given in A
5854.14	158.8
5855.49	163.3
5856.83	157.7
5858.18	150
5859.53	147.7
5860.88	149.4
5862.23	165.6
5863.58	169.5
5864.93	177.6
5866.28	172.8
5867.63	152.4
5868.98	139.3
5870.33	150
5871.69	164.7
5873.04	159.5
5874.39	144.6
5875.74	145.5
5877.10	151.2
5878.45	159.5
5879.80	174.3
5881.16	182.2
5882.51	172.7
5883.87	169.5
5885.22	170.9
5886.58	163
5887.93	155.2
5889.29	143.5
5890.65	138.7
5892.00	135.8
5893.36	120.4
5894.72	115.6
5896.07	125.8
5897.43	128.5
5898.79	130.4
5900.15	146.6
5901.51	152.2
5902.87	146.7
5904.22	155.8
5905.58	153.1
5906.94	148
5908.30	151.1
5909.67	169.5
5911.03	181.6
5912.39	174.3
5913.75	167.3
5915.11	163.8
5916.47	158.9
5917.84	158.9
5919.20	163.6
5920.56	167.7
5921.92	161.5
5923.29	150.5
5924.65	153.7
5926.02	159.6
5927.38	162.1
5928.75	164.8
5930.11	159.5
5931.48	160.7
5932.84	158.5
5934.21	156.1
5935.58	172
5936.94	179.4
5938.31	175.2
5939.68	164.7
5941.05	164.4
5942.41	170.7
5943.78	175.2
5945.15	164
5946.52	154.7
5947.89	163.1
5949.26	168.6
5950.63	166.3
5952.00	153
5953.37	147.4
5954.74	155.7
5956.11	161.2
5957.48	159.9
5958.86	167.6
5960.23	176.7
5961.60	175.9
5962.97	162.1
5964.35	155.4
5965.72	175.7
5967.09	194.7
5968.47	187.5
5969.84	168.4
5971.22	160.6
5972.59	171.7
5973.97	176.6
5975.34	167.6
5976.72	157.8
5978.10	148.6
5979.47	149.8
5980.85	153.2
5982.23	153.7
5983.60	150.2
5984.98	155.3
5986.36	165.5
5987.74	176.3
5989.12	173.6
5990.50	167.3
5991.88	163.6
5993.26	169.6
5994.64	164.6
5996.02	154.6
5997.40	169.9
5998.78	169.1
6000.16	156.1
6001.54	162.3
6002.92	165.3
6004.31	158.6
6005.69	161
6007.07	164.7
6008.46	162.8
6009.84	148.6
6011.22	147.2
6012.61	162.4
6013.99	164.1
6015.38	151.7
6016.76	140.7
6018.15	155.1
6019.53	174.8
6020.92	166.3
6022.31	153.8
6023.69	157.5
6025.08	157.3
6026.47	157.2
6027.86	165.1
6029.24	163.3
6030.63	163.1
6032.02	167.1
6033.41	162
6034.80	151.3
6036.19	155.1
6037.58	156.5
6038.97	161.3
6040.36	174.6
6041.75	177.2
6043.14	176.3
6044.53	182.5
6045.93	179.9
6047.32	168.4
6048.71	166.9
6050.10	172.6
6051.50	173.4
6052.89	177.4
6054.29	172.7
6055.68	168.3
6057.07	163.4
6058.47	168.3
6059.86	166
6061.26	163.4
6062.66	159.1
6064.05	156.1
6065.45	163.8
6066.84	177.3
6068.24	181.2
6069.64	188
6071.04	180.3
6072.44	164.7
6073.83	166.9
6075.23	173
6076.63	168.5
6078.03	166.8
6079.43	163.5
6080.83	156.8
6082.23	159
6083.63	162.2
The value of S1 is -4.3 A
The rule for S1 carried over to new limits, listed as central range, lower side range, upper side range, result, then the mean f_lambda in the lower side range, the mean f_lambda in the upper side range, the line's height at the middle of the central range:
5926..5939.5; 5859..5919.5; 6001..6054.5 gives -0.65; 155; 163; 158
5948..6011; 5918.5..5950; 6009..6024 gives -1.49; 164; 157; 160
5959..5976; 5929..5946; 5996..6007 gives -0.80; 167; 163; 165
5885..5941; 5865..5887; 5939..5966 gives 2.52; 161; 164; 163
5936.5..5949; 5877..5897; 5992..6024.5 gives -0.98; 152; 160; 156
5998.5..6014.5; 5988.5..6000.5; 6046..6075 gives 0.63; 166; 170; 166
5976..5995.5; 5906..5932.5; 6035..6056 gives 0.68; 162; 170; 166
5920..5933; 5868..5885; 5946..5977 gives 0.31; 160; 167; 164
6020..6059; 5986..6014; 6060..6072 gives 0.29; 163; 171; 168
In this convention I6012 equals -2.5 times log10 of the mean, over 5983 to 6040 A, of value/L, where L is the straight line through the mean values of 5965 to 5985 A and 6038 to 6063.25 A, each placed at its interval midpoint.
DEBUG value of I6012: 0.05 mag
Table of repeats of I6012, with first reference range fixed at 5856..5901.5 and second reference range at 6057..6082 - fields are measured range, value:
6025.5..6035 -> 0.02 mag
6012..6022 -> 0.03 mag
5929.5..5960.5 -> -0.04 mag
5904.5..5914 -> -0.05 mag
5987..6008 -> -0.02 mag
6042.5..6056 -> -0.05 mag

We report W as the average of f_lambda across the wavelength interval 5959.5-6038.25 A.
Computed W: 163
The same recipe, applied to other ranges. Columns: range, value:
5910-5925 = 164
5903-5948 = 163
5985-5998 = 167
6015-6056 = 165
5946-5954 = 159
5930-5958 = 163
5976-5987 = 154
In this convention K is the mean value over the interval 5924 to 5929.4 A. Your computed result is 160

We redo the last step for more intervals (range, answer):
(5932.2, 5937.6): 166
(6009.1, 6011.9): 149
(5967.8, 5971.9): 172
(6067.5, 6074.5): 176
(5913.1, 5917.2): 163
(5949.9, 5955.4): 156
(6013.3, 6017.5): 152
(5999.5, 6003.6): 161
